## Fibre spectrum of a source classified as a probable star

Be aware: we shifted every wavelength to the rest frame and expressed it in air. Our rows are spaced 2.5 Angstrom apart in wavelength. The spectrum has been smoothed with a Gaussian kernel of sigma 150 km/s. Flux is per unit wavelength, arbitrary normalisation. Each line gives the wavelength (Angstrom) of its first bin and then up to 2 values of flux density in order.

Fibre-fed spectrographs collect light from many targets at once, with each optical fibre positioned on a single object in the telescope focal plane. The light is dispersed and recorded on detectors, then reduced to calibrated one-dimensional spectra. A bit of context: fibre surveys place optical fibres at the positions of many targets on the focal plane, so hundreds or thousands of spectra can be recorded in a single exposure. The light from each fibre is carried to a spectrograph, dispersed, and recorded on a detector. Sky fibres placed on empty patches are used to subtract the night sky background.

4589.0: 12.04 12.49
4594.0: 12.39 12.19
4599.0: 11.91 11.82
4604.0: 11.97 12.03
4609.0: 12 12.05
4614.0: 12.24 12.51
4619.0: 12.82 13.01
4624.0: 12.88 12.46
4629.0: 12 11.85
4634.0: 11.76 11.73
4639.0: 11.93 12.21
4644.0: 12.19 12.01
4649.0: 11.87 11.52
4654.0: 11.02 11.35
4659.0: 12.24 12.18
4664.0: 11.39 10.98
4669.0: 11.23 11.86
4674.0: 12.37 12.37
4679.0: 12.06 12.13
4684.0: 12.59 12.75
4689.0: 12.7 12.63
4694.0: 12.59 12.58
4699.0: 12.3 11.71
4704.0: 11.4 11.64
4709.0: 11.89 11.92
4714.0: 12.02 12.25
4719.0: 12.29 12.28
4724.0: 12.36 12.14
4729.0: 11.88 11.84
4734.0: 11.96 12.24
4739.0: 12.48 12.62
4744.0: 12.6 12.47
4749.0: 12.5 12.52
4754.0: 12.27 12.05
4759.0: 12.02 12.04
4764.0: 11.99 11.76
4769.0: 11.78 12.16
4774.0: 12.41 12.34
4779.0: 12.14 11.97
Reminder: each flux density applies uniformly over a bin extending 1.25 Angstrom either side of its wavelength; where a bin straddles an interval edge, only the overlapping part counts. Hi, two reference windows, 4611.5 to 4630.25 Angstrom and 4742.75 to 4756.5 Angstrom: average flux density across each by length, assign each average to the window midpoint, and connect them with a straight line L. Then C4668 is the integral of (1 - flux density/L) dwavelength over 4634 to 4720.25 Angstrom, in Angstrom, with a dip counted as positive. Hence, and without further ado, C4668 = 3.4 Angstrom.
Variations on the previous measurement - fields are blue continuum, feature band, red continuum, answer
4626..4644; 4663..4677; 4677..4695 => 0.8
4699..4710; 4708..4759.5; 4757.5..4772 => -1.7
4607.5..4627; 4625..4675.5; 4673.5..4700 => 2.7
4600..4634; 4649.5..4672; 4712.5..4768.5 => 1.3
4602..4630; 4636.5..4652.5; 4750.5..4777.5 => 0.5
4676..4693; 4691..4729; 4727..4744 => 0.7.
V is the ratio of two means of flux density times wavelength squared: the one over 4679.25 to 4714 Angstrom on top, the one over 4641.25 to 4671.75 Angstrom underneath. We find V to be 1.1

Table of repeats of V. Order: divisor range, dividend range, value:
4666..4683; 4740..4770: 1.06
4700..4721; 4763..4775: 1.03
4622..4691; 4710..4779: 1.05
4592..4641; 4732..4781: 1.06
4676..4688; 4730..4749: 1.02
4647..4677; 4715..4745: 1.08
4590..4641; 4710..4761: 1.06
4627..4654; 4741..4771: 1.08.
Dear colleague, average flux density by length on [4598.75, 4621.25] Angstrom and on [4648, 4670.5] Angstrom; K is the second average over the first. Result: 0.9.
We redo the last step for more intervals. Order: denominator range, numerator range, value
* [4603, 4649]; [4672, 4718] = 1.00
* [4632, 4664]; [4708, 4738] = 1.02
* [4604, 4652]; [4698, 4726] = 0.99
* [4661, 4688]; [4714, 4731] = 1.01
